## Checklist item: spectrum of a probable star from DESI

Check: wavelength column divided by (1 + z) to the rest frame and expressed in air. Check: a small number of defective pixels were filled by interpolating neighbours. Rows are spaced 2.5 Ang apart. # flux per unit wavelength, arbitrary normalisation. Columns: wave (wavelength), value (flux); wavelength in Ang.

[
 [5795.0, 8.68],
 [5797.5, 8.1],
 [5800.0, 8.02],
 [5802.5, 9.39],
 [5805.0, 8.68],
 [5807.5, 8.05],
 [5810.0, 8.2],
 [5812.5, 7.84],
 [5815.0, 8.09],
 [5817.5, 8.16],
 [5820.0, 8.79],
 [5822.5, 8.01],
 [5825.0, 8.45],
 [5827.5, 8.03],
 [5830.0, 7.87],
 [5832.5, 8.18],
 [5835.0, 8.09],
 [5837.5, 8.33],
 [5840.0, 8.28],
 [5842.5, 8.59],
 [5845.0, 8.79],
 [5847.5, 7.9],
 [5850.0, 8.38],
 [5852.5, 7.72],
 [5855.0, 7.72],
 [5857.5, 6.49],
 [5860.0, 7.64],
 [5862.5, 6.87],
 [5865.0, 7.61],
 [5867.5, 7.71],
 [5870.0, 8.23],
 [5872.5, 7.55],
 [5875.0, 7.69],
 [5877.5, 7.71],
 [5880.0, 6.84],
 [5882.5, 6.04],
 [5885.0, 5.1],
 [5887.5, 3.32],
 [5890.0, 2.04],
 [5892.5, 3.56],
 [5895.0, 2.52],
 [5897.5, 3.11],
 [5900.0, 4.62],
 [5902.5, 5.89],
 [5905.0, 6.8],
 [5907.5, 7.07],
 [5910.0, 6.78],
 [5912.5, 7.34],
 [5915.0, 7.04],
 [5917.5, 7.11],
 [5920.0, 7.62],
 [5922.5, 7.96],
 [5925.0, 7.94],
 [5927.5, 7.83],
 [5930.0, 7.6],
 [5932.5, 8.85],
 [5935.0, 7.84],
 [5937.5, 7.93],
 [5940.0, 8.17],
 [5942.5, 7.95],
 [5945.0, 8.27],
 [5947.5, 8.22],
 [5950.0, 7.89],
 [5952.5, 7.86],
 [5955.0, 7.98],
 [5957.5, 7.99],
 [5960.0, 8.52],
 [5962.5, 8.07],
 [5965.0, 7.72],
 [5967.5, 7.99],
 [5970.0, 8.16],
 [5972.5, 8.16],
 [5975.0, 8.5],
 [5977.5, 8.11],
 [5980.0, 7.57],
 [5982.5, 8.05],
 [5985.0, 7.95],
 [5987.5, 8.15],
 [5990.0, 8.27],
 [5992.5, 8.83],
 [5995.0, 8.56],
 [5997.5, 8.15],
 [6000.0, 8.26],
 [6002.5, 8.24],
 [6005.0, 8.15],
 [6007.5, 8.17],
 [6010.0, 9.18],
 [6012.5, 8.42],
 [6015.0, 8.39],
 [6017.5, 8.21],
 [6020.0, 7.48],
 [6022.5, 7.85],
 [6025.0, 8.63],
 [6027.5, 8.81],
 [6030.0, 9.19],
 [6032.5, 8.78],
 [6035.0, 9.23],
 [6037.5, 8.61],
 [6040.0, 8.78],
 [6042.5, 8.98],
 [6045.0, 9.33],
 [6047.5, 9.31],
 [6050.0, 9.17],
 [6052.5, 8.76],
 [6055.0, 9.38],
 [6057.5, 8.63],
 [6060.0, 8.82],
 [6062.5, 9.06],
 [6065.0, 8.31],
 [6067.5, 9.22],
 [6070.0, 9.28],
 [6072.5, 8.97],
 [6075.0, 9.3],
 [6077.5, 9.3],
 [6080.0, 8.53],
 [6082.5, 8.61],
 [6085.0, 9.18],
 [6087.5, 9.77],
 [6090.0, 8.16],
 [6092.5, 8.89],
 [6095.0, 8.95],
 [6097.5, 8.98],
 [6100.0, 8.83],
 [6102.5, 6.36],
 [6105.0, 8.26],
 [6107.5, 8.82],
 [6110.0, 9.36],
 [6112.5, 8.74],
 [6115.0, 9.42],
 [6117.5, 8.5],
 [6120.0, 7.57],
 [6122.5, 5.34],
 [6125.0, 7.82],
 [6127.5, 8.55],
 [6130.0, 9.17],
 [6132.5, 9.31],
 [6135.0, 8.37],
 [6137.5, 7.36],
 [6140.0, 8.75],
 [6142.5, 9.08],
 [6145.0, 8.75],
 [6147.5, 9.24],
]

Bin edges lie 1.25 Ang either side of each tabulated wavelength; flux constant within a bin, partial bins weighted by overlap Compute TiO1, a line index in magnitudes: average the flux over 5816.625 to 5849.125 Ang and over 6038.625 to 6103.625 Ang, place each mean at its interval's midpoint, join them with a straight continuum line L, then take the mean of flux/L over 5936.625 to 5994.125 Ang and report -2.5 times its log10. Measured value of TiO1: 0.07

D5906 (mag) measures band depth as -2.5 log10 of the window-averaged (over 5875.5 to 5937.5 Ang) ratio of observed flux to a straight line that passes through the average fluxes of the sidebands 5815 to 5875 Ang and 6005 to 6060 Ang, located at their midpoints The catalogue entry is 0.300 mag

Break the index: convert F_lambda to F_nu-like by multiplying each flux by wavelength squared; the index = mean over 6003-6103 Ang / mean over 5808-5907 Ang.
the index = 1.3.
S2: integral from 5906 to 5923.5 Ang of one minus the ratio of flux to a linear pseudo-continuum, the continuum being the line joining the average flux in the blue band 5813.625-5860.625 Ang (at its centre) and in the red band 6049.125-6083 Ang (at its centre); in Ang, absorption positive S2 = 2.35 Ang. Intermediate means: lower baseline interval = 8.08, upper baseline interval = 8.96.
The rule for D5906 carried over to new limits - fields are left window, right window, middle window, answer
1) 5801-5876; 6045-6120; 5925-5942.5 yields 0.04 mag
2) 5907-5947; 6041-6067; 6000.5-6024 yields 0.04 mag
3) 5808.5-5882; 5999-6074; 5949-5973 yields 0.05 mag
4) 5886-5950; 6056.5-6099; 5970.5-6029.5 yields -0.07 mag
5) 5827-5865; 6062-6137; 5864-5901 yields 0.39 mag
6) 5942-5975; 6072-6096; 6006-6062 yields -0.01 mag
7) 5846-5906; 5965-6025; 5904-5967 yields -0.08 mag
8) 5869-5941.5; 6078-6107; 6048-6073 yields -0.09 mag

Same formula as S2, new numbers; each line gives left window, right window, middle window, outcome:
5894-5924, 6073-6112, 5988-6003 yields -2.0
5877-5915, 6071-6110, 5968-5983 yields -3.2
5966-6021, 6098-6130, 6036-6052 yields -1.6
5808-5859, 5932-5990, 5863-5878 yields 0.7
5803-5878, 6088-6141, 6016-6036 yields -0.6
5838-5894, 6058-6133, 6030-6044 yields -1.2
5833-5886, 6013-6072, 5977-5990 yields 0.7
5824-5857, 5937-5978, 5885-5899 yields 8.6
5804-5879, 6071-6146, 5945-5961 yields 0.3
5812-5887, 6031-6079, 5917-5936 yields 0.8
